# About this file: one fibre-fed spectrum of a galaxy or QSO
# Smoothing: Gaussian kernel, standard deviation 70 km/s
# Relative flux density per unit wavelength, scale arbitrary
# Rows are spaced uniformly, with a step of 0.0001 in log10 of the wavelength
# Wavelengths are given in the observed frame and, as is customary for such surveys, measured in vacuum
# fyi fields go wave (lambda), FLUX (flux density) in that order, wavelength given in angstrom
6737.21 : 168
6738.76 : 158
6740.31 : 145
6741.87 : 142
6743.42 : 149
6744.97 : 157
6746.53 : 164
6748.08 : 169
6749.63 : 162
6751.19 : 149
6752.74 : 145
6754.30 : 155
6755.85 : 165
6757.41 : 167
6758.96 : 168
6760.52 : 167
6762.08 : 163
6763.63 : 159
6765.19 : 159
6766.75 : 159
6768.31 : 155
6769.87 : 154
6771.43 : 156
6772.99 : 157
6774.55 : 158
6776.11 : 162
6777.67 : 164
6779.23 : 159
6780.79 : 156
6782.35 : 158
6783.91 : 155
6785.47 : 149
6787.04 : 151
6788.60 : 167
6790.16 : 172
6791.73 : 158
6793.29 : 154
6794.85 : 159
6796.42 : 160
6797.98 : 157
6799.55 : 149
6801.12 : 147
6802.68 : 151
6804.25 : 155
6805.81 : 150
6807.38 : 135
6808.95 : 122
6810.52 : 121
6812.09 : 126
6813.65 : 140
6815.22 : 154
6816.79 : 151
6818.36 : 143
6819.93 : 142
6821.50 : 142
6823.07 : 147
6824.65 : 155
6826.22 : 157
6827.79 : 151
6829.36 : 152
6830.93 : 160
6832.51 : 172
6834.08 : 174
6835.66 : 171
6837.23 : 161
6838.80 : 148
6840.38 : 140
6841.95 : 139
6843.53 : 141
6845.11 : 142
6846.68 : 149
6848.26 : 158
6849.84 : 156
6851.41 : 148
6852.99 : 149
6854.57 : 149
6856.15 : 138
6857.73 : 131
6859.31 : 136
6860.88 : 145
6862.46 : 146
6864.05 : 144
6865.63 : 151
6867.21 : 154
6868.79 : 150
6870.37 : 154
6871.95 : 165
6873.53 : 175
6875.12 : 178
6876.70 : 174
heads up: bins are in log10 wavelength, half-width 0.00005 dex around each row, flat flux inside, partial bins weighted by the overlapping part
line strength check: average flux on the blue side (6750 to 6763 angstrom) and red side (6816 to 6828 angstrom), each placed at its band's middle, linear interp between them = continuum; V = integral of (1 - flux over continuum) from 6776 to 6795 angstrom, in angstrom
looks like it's -0.5 angstrom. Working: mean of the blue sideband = 160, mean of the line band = 159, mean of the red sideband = 148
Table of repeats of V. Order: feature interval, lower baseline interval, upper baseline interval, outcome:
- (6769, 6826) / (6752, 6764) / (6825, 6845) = 2.5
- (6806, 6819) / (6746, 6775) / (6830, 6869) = 1.4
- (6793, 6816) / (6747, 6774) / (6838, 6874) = 1.3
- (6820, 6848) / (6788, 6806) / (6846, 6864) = -0.6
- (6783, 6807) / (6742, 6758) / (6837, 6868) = -0.4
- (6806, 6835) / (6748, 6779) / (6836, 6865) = 0.7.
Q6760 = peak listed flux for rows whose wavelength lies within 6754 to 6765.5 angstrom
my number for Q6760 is 168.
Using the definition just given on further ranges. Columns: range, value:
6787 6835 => 174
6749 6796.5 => 172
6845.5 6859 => 158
